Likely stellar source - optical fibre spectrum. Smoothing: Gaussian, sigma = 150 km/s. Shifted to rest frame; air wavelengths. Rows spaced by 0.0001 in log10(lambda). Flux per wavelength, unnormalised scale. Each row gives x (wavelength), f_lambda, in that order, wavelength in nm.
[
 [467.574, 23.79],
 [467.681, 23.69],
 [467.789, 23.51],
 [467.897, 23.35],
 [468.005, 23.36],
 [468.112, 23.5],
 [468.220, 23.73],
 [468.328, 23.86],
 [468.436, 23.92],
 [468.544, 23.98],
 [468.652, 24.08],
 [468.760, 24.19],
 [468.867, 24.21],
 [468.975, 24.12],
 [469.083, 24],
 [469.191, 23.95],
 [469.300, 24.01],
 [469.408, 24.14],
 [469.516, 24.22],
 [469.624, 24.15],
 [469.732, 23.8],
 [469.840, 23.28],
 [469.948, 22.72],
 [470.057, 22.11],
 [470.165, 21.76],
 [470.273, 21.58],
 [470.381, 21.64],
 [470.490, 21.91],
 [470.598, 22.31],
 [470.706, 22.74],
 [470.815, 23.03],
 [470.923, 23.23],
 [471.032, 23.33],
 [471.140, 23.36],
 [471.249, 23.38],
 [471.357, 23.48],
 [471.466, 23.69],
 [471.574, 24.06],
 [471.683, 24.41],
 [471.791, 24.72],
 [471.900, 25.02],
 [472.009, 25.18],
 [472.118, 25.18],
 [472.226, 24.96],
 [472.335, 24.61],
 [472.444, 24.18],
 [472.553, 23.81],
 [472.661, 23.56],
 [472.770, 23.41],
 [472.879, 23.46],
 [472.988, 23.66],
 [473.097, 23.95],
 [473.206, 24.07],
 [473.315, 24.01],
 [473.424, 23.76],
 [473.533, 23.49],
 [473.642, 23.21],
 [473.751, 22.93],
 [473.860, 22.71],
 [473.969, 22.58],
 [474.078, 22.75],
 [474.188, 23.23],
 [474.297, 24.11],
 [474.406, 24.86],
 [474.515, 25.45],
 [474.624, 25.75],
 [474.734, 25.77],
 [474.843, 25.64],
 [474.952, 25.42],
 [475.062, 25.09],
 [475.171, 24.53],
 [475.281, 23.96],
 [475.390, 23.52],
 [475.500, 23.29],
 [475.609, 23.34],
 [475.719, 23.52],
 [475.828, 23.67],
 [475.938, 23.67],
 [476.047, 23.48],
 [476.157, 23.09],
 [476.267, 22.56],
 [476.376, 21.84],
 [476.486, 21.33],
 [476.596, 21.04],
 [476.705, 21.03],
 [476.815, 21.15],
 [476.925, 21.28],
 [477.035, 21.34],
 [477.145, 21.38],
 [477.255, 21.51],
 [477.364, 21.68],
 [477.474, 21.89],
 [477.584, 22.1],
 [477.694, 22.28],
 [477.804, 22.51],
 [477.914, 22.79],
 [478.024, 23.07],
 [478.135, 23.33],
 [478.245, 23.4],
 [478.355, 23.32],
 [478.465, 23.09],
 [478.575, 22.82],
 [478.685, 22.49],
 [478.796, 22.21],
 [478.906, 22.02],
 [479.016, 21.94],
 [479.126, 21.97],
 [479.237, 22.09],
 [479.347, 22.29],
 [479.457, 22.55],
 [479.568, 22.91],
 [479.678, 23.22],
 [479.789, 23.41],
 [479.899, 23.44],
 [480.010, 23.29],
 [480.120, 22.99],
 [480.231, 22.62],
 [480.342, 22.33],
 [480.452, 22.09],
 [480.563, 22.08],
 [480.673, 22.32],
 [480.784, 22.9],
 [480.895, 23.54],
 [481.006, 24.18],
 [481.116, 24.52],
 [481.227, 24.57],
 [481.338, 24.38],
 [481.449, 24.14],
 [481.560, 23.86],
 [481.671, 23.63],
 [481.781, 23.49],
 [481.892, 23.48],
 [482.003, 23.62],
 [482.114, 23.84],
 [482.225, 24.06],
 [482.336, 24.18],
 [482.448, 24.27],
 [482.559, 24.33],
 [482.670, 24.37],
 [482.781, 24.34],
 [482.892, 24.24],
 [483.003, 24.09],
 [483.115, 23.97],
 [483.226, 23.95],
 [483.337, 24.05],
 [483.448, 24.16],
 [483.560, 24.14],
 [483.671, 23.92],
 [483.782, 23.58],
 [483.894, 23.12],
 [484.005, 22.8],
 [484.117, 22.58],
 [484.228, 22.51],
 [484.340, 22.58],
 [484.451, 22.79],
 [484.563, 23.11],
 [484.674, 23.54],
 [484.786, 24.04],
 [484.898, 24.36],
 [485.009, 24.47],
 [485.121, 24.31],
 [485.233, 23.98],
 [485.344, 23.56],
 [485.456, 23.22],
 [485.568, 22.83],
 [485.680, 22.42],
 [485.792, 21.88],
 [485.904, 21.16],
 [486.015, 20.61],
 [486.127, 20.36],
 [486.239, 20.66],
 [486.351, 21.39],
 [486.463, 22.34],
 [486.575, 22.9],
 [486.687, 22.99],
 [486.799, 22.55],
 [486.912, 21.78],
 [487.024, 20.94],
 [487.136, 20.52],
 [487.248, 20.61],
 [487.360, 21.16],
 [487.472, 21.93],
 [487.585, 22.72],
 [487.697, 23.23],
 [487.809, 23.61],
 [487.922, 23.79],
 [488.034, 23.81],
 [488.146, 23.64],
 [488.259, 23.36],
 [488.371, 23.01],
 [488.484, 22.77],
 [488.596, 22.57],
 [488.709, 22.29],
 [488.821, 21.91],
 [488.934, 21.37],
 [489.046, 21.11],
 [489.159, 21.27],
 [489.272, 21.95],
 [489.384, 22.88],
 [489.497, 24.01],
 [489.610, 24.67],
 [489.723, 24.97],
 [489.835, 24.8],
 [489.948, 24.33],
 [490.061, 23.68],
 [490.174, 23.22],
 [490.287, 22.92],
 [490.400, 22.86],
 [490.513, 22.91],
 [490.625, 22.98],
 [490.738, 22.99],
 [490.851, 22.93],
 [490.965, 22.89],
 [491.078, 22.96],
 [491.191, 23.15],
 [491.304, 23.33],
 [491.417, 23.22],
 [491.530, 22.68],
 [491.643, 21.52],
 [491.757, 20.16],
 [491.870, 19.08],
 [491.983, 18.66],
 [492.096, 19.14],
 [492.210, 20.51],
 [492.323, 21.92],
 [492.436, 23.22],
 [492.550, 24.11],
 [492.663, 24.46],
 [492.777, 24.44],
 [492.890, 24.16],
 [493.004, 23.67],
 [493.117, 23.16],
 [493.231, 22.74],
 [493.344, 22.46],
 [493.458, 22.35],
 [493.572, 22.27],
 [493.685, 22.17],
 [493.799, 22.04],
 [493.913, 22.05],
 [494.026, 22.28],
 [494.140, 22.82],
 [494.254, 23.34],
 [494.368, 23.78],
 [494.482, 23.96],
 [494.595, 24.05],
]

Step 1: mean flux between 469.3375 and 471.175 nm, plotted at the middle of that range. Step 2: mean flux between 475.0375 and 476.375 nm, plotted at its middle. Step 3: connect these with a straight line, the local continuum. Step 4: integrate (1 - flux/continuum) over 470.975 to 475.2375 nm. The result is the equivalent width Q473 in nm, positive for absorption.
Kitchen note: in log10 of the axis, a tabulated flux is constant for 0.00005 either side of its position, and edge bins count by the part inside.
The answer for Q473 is -0.16 nm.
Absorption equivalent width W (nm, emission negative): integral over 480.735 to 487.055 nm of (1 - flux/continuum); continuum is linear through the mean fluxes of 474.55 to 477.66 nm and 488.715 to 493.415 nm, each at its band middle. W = -0.13 nm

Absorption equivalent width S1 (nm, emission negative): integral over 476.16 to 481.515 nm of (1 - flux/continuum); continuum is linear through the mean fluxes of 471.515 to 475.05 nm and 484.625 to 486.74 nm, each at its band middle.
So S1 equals 0.21 nm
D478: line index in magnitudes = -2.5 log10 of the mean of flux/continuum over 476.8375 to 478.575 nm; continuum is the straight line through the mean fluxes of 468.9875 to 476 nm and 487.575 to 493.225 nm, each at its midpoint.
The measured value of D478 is 0.05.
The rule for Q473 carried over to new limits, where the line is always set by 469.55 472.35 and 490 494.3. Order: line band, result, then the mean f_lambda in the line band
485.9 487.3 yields 0.08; 21.5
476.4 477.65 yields 0.09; 21.4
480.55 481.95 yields -0.04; 23.7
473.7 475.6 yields -0.07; 24.2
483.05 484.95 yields -0.05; 23.5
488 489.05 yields 0.00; 22.6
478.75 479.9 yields 0.03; 22.5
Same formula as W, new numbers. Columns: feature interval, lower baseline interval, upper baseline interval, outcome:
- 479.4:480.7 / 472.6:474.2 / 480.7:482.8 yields 0.06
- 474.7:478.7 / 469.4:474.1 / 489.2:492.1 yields 0.07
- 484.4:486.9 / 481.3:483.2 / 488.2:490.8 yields 0.09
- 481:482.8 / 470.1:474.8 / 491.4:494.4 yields -0.08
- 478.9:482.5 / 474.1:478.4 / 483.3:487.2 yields -0.05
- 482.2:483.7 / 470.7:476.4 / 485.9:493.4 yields -0.07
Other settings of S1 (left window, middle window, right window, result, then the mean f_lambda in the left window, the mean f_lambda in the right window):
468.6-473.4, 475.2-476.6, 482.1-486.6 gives 0.03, 23.7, 23.2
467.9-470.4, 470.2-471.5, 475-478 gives 0.03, 23.5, 22.6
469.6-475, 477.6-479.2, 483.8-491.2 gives 0.05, 23.7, 22.8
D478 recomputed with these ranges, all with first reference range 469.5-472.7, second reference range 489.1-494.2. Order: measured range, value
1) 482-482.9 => -0.05 mag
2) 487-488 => 0.03 mag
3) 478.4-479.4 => 0.04 mag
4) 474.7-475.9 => -0.04 mag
